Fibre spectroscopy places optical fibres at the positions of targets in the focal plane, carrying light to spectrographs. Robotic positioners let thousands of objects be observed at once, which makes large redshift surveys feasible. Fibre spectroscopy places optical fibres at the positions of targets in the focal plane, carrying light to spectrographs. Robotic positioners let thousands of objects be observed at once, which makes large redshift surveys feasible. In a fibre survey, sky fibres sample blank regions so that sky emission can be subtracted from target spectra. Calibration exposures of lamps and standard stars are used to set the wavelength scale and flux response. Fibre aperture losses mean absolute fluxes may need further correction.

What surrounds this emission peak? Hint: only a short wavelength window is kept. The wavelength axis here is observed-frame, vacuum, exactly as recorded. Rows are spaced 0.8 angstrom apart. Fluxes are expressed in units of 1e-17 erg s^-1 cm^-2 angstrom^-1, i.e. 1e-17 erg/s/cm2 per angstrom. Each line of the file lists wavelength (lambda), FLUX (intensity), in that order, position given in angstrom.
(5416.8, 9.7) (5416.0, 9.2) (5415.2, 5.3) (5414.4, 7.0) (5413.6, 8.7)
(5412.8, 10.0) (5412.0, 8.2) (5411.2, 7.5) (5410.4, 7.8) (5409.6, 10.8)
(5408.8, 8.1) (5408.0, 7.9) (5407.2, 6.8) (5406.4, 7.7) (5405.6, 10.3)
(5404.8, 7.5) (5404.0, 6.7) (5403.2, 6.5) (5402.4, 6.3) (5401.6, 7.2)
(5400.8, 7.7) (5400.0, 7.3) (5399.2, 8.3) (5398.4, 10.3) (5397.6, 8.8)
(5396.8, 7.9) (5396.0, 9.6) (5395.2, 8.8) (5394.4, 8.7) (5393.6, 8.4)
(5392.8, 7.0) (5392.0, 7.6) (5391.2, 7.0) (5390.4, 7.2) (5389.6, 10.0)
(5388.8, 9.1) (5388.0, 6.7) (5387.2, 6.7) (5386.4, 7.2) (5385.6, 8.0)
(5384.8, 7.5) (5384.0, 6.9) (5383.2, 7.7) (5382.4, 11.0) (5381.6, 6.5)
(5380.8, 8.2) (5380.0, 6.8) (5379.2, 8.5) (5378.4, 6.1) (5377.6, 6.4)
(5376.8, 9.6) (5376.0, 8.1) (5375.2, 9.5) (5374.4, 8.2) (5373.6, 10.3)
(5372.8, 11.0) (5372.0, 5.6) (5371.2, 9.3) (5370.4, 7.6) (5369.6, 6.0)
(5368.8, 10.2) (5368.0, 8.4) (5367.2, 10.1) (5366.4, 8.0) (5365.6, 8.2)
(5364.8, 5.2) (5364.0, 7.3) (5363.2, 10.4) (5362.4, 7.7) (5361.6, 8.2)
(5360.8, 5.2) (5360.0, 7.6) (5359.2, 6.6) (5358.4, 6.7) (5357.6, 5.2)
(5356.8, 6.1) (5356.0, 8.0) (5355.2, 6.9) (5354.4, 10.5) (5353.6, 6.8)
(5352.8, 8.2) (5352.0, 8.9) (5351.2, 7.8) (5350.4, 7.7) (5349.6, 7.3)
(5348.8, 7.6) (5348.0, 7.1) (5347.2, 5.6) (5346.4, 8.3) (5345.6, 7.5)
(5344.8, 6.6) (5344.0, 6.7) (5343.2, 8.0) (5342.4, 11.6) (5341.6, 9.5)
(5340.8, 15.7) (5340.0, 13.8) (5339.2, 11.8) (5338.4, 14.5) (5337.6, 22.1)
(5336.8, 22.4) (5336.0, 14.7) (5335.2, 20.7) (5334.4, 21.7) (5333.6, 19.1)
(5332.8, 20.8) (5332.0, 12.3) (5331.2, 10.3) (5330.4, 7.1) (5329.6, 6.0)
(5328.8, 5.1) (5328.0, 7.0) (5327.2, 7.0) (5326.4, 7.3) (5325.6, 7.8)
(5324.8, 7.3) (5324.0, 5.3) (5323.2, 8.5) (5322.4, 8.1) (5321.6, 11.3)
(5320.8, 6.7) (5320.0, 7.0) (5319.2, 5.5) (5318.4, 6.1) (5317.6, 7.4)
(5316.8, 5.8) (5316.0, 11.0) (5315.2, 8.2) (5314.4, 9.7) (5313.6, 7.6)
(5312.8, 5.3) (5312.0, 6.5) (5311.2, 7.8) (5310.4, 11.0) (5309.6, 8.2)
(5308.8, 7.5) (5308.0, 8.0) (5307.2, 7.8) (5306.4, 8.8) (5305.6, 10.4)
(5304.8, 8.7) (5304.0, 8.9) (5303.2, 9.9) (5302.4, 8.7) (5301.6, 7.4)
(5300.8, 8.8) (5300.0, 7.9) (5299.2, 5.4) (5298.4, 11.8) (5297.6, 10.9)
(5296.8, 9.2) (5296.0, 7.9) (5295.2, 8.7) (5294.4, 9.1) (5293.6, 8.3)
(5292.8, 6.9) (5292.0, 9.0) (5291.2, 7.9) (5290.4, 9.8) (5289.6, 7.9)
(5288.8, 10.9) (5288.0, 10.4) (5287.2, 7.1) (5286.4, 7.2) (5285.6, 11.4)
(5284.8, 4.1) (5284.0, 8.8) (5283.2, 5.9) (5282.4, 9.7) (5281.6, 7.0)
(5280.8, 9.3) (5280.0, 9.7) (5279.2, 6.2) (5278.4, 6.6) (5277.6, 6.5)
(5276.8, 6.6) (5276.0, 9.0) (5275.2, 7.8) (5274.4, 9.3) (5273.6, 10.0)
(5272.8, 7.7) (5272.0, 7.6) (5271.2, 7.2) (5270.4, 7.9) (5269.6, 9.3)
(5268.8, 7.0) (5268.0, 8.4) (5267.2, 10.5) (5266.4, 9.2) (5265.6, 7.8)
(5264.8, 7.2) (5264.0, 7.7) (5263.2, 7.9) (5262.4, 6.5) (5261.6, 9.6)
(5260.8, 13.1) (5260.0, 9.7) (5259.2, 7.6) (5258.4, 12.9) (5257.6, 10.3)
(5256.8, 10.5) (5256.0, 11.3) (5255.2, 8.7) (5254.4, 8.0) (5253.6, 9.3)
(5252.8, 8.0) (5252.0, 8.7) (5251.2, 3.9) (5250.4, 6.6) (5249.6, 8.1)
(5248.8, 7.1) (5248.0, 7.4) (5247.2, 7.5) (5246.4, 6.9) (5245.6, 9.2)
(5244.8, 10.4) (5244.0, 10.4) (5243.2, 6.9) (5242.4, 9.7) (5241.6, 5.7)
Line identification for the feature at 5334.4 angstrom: Hbeta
